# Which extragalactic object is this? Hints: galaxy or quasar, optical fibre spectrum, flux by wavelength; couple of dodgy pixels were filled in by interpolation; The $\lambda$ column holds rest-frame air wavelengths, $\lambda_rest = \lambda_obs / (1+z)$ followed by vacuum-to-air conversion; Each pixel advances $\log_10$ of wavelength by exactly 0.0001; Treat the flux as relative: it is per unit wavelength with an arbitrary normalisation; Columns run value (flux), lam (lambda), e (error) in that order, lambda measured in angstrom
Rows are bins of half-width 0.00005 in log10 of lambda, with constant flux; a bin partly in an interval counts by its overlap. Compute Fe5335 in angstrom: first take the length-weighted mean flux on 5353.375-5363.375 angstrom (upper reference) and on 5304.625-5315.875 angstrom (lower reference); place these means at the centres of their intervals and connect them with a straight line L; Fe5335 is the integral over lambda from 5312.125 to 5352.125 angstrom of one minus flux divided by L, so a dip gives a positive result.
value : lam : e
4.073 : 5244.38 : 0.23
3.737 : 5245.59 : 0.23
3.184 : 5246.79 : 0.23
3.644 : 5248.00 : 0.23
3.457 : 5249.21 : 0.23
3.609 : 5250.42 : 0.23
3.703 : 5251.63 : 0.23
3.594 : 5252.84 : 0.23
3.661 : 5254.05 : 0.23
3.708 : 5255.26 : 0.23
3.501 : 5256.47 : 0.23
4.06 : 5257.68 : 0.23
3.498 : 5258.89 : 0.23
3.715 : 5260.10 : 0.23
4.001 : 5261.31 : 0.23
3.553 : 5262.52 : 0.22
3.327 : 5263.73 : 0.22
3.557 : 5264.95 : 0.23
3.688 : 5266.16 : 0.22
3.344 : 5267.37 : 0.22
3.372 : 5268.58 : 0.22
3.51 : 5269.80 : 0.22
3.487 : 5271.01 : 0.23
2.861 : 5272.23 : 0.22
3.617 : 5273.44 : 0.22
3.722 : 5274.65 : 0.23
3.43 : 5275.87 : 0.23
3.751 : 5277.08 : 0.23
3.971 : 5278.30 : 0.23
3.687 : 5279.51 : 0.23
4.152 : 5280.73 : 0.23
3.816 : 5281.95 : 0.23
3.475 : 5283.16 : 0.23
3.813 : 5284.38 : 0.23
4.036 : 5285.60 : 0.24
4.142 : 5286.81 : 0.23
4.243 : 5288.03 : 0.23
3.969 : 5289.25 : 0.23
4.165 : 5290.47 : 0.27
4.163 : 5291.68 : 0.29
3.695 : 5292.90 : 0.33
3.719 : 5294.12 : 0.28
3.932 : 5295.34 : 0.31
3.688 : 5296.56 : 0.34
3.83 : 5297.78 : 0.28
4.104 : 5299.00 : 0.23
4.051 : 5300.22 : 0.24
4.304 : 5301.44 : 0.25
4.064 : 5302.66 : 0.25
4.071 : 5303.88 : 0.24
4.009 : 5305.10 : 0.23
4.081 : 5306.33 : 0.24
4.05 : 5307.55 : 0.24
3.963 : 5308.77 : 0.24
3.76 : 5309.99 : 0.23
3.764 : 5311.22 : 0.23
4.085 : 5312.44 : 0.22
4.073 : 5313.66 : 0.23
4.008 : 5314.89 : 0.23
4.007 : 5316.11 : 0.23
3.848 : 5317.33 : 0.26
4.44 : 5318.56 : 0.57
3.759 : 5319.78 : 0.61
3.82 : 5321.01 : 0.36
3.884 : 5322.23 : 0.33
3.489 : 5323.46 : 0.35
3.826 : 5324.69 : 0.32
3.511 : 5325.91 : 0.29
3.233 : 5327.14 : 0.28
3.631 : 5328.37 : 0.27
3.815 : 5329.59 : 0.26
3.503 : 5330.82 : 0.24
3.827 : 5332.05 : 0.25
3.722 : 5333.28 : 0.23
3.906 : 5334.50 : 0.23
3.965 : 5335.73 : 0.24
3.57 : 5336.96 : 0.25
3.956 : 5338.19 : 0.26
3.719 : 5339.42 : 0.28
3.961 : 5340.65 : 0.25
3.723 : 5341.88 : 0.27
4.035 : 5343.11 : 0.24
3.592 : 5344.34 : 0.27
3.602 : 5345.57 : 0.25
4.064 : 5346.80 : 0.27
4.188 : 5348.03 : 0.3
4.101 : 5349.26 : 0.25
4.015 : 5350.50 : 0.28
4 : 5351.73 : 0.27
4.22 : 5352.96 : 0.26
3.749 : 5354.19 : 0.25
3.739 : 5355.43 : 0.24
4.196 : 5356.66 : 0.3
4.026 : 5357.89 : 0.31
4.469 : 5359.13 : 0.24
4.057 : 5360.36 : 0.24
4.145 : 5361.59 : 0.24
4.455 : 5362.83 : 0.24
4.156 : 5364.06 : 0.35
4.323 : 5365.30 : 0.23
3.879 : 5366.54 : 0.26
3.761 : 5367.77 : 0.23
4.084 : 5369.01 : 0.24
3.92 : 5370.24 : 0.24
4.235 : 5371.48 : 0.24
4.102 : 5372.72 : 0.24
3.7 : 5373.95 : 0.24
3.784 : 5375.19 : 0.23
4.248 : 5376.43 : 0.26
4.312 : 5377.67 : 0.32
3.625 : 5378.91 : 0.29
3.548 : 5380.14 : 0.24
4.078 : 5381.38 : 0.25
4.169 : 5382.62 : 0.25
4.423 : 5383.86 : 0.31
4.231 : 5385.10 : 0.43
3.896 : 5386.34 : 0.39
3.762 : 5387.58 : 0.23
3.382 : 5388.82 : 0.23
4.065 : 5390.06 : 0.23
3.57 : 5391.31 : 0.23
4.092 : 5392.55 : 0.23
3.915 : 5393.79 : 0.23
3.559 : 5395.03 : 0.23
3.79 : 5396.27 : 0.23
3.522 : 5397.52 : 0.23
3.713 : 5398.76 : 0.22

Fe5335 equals 1.9 angstrom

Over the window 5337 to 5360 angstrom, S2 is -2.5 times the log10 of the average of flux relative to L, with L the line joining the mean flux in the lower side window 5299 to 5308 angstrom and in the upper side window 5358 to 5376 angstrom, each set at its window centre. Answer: 0.03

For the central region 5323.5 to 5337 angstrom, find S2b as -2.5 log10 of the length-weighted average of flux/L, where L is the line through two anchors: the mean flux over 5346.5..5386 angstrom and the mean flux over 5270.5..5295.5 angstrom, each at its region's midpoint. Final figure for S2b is 0.08 mag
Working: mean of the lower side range 3.8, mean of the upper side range 4.06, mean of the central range 3.68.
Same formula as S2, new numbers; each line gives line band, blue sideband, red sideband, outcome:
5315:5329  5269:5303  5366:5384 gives 0.03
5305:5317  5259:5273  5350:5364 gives -0.05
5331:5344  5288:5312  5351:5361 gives 0.06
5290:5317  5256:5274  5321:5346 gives -0.10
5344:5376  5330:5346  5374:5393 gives -0.05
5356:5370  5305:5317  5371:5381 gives -0.05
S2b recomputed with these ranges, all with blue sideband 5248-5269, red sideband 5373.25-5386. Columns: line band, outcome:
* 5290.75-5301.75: -0.06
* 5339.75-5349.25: 0.00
